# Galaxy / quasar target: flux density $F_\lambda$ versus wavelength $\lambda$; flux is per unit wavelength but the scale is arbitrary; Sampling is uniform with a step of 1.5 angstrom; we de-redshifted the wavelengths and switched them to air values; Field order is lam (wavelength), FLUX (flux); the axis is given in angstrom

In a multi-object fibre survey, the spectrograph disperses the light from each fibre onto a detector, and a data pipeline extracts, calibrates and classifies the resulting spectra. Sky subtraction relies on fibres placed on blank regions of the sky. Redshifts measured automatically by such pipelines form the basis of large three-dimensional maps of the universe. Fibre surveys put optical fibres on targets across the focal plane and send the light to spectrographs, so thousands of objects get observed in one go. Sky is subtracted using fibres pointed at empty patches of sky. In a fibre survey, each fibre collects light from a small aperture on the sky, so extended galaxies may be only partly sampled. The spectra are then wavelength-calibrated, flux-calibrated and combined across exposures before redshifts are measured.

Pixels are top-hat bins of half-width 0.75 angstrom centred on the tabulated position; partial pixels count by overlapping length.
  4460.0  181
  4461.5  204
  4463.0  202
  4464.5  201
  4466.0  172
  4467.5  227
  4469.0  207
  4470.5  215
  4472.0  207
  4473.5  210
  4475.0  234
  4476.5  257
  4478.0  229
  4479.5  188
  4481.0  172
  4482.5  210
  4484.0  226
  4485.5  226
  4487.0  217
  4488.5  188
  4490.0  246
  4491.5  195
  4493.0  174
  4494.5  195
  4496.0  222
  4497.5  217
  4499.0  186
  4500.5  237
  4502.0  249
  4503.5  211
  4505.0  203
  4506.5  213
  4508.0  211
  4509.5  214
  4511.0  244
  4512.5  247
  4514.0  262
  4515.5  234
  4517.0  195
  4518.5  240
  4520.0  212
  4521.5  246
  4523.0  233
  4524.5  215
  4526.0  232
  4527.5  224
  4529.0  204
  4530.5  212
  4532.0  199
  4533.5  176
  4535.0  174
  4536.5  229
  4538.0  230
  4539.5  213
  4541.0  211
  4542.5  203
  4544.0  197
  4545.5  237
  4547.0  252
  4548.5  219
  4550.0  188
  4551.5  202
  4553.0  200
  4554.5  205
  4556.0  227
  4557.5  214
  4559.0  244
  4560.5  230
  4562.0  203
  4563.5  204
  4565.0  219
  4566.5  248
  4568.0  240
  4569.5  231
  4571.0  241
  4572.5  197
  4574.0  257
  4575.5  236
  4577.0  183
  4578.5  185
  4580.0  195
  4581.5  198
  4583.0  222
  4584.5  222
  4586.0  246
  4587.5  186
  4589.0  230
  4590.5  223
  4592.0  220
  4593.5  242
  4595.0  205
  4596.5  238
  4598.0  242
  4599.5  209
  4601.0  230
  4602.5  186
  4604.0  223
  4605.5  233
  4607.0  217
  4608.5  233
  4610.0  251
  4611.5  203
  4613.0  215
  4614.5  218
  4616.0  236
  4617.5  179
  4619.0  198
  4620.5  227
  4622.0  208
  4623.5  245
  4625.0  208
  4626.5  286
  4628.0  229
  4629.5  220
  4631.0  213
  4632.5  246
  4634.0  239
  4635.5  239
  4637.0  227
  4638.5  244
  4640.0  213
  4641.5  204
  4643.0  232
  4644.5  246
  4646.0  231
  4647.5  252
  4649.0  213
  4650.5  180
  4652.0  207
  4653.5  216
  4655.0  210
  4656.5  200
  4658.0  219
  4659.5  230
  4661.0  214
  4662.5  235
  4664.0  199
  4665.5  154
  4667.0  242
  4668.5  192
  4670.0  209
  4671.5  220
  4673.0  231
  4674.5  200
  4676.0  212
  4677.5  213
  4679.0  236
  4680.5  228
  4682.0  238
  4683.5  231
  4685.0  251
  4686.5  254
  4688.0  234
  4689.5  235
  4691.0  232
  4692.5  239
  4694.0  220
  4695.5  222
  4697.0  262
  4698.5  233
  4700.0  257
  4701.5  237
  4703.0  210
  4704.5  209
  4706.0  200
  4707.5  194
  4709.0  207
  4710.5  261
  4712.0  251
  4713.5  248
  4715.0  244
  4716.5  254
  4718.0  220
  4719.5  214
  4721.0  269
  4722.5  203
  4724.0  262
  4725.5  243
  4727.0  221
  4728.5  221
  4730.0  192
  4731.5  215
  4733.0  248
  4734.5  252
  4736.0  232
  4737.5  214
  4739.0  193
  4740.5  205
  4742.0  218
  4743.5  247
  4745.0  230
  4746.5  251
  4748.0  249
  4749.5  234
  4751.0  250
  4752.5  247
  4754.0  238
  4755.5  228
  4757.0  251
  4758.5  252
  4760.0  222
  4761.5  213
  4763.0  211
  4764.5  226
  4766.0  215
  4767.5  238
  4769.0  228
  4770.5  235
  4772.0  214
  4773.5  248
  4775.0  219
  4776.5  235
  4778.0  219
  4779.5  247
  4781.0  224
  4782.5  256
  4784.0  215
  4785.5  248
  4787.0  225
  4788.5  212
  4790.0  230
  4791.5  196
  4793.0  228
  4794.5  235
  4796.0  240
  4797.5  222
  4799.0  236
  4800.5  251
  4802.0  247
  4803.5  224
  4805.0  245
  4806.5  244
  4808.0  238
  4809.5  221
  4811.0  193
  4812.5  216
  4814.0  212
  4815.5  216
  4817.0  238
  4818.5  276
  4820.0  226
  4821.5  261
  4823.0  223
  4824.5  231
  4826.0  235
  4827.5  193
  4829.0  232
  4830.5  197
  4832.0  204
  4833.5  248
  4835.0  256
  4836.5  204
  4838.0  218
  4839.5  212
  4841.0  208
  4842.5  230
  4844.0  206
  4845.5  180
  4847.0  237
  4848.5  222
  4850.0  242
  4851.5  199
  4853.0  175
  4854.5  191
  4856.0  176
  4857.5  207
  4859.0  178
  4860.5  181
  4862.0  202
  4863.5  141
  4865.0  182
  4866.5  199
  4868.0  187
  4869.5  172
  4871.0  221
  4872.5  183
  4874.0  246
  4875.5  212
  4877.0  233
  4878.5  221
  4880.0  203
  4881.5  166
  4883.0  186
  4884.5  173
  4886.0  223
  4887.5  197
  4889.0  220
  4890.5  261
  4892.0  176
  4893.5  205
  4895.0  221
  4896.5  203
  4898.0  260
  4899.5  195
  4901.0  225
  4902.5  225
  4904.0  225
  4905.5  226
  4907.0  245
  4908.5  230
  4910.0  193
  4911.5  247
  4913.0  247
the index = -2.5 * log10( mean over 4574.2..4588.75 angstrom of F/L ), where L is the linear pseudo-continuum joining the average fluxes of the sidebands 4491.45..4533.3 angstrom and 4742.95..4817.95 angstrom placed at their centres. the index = 0.056 mag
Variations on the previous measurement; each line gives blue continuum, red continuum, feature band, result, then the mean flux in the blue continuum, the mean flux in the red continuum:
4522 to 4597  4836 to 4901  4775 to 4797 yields -0.11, 217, 204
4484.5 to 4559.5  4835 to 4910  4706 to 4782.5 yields -0.10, 216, 207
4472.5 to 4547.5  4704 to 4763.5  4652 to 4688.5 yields 0.04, 217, 230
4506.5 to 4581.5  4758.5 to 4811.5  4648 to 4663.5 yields 0.05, 218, 229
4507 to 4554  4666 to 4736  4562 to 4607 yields 0.01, 218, 229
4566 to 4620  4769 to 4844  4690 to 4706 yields -0.03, 220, 228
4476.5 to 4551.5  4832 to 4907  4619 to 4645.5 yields -0.08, 216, 208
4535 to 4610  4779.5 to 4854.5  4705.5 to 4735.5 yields -0.04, 219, 225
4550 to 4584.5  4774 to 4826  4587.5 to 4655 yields -0.02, 217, 231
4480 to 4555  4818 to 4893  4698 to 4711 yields -0.05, 215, 209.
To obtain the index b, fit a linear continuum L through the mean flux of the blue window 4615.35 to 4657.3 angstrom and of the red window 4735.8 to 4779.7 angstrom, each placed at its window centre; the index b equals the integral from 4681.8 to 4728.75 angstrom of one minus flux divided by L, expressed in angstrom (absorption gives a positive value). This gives -1.38 angstrom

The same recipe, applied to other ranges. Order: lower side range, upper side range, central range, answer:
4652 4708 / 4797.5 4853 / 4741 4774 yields -1.5 angstrom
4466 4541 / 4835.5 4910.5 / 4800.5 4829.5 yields -3.1 angstrom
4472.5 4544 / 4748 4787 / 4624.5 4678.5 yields 1.2 angstrom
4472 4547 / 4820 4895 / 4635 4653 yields -0.9 angstrom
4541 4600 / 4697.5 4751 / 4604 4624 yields 0.2 angstrom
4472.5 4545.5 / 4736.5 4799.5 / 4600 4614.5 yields 0.0 angstrom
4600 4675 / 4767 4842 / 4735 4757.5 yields -0.7 angstrom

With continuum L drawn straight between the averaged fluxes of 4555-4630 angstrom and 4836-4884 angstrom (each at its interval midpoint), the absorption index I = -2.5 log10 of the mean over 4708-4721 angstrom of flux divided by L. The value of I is -0.128 mag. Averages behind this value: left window 222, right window 200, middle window 238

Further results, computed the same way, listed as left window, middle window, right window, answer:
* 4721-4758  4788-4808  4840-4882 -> -0.07 mag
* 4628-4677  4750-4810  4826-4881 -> -0.11 mag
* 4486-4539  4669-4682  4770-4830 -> 0.02 mag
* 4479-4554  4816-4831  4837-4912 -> -0.12 mag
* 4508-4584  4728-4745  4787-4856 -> 0.00 mag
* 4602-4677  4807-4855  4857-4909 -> -0.06 mag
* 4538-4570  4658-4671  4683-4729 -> 0.10 mag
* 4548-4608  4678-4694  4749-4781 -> -0.05 mag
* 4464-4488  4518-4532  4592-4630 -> -0.03 mag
